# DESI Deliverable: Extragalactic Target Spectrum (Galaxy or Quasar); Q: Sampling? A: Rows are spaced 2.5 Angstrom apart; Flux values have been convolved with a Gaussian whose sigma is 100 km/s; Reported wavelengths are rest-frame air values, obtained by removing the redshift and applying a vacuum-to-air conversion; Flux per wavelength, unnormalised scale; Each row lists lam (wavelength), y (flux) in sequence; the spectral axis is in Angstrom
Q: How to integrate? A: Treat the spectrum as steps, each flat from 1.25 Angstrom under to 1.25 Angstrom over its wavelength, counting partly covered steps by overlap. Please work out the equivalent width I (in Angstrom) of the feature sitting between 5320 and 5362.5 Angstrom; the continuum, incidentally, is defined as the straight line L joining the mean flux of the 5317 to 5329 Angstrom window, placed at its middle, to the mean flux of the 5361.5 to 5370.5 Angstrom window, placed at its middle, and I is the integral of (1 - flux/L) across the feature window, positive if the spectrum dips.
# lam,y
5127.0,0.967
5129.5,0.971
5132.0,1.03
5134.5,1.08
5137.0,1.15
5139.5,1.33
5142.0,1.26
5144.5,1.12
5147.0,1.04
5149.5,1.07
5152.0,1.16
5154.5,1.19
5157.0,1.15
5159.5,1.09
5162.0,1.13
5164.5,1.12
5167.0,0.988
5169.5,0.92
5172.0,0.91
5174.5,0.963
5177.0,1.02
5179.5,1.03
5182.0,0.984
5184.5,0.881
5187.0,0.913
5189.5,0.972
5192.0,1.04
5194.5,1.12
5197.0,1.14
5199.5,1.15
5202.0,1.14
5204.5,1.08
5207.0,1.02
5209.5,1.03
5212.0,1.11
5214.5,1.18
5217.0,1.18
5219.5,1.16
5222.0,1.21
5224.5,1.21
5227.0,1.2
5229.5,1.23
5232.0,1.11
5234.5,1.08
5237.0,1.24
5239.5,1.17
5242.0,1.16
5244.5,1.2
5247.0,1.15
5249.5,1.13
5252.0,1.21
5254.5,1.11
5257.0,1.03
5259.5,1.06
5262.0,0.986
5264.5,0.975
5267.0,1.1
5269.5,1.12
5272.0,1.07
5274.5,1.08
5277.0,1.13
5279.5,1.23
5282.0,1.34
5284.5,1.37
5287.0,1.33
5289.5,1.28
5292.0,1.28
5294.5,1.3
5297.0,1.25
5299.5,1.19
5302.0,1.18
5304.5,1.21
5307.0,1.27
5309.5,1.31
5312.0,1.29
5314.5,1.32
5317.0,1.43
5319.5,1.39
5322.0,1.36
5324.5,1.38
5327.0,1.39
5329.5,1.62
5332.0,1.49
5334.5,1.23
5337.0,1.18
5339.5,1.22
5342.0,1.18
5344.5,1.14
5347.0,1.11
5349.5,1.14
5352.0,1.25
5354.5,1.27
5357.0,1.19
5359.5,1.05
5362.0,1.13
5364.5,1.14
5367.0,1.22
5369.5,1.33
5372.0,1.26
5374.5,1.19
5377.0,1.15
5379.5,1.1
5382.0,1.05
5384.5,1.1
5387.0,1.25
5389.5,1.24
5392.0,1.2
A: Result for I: 2.0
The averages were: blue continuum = 1.4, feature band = 1.26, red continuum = 1.21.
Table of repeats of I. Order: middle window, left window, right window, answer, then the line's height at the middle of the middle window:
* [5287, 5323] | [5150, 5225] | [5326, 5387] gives -3.70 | 1.17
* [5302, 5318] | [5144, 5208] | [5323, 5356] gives -0.74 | 1.24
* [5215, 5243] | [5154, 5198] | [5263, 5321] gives -1.37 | 1.12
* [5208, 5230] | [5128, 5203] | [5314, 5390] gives -0.90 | 1.12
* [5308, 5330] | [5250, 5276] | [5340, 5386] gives -4.89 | 1.13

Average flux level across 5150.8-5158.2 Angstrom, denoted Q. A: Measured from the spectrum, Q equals 1.17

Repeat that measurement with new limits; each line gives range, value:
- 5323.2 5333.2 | 1.47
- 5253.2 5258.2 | 1.07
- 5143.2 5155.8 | 1.12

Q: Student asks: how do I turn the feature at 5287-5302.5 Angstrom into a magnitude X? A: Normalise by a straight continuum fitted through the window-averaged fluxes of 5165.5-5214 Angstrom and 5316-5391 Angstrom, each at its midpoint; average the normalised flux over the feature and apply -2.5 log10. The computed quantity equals -0.09 mag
